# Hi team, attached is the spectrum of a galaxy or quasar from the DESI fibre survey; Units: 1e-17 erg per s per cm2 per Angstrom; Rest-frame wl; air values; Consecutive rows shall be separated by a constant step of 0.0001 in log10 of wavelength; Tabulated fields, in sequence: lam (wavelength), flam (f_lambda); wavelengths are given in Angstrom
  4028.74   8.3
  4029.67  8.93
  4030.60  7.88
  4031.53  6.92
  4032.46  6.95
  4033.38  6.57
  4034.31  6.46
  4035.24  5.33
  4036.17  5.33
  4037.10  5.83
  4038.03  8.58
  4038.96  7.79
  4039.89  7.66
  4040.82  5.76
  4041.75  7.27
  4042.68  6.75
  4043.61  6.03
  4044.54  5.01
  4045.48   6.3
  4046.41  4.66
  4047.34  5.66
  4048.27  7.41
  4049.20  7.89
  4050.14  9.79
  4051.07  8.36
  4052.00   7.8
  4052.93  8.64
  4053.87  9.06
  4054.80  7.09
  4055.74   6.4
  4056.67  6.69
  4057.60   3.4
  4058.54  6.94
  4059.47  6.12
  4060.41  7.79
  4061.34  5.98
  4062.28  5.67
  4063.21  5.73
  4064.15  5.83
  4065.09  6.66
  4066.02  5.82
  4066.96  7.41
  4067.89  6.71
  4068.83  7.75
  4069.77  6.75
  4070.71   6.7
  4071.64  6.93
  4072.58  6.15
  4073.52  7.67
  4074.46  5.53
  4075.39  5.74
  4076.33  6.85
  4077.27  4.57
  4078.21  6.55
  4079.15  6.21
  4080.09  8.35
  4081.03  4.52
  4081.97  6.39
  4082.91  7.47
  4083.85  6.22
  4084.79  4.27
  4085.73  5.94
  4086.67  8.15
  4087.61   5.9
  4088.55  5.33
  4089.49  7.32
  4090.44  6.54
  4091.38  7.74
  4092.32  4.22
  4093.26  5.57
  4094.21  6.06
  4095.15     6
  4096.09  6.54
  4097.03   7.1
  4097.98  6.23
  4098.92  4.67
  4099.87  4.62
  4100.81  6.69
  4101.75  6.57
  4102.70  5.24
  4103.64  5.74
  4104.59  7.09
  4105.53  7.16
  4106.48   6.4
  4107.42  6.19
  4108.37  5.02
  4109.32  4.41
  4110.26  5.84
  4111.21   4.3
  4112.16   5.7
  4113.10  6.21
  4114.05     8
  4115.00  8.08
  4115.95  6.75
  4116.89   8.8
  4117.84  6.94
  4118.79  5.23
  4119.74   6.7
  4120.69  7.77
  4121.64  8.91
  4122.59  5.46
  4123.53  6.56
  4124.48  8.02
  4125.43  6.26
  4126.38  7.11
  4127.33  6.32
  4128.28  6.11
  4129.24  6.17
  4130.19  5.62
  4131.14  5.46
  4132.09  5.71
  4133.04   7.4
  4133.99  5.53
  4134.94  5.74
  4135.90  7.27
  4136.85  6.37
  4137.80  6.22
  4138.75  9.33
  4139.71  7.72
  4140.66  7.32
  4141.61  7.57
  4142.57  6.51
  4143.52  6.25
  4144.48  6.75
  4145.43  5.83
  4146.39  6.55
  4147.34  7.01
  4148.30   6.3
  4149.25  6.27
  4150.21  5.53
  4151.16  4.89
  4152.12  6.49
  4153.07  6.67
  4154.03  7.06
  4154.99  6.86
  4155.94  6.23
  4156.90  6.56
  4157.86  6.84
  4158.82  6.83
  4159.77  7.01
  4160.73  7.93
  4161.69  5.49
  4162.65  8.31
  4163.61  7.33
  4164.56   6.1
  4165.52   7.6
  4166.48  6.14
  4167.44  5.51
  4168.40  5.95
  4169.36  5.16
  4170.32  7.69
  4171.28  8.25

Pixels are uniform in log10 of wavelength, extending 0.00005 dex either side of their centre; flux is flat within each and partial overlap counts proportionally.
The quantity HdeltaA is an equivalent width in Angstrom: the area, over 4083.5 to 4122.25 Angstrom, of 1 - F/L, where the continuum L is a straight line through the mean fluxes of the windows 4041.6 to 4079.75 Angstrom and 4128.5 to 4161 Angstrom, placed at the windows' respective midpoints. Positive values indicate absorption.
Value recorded 1.8 Angstrom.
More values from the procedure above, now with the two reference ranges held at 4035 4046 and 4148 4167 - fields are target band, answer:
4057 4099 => 1.58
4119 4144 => -0.52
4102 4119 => 0.68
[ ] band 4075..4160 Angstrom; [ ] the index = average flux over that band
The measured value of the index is 6.41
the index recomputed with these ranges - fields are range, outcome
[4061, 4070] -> 6.43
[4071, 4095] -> 6.25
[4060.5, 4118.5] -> 6.29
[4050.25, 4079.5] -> 6.67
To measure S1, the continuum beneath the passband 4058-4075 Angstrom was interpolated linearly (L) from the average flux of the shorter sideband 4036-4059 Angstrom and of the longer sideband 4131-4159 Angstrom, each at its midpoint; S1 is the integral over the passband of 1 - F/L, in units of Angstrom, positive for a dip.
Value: 0.7 Angstrom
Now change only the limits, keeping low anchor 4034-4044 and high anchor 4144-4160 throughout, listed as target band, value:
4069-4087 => 0.51 Angstrom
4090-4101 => 0.94 Angstrom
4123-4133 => 0.17 Angstrom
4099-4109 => 0.81 Angstrom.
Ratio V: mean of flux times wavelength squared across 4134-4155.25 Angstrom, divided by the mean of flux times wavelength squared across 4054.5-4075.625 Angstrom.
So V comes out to 1.1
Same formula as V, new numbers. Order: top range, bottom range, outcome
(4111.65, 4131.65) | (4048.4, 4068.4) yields 1.00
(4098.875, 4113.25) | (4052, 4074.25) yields 0.88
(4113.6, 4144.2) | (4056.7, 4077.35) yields 1.11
